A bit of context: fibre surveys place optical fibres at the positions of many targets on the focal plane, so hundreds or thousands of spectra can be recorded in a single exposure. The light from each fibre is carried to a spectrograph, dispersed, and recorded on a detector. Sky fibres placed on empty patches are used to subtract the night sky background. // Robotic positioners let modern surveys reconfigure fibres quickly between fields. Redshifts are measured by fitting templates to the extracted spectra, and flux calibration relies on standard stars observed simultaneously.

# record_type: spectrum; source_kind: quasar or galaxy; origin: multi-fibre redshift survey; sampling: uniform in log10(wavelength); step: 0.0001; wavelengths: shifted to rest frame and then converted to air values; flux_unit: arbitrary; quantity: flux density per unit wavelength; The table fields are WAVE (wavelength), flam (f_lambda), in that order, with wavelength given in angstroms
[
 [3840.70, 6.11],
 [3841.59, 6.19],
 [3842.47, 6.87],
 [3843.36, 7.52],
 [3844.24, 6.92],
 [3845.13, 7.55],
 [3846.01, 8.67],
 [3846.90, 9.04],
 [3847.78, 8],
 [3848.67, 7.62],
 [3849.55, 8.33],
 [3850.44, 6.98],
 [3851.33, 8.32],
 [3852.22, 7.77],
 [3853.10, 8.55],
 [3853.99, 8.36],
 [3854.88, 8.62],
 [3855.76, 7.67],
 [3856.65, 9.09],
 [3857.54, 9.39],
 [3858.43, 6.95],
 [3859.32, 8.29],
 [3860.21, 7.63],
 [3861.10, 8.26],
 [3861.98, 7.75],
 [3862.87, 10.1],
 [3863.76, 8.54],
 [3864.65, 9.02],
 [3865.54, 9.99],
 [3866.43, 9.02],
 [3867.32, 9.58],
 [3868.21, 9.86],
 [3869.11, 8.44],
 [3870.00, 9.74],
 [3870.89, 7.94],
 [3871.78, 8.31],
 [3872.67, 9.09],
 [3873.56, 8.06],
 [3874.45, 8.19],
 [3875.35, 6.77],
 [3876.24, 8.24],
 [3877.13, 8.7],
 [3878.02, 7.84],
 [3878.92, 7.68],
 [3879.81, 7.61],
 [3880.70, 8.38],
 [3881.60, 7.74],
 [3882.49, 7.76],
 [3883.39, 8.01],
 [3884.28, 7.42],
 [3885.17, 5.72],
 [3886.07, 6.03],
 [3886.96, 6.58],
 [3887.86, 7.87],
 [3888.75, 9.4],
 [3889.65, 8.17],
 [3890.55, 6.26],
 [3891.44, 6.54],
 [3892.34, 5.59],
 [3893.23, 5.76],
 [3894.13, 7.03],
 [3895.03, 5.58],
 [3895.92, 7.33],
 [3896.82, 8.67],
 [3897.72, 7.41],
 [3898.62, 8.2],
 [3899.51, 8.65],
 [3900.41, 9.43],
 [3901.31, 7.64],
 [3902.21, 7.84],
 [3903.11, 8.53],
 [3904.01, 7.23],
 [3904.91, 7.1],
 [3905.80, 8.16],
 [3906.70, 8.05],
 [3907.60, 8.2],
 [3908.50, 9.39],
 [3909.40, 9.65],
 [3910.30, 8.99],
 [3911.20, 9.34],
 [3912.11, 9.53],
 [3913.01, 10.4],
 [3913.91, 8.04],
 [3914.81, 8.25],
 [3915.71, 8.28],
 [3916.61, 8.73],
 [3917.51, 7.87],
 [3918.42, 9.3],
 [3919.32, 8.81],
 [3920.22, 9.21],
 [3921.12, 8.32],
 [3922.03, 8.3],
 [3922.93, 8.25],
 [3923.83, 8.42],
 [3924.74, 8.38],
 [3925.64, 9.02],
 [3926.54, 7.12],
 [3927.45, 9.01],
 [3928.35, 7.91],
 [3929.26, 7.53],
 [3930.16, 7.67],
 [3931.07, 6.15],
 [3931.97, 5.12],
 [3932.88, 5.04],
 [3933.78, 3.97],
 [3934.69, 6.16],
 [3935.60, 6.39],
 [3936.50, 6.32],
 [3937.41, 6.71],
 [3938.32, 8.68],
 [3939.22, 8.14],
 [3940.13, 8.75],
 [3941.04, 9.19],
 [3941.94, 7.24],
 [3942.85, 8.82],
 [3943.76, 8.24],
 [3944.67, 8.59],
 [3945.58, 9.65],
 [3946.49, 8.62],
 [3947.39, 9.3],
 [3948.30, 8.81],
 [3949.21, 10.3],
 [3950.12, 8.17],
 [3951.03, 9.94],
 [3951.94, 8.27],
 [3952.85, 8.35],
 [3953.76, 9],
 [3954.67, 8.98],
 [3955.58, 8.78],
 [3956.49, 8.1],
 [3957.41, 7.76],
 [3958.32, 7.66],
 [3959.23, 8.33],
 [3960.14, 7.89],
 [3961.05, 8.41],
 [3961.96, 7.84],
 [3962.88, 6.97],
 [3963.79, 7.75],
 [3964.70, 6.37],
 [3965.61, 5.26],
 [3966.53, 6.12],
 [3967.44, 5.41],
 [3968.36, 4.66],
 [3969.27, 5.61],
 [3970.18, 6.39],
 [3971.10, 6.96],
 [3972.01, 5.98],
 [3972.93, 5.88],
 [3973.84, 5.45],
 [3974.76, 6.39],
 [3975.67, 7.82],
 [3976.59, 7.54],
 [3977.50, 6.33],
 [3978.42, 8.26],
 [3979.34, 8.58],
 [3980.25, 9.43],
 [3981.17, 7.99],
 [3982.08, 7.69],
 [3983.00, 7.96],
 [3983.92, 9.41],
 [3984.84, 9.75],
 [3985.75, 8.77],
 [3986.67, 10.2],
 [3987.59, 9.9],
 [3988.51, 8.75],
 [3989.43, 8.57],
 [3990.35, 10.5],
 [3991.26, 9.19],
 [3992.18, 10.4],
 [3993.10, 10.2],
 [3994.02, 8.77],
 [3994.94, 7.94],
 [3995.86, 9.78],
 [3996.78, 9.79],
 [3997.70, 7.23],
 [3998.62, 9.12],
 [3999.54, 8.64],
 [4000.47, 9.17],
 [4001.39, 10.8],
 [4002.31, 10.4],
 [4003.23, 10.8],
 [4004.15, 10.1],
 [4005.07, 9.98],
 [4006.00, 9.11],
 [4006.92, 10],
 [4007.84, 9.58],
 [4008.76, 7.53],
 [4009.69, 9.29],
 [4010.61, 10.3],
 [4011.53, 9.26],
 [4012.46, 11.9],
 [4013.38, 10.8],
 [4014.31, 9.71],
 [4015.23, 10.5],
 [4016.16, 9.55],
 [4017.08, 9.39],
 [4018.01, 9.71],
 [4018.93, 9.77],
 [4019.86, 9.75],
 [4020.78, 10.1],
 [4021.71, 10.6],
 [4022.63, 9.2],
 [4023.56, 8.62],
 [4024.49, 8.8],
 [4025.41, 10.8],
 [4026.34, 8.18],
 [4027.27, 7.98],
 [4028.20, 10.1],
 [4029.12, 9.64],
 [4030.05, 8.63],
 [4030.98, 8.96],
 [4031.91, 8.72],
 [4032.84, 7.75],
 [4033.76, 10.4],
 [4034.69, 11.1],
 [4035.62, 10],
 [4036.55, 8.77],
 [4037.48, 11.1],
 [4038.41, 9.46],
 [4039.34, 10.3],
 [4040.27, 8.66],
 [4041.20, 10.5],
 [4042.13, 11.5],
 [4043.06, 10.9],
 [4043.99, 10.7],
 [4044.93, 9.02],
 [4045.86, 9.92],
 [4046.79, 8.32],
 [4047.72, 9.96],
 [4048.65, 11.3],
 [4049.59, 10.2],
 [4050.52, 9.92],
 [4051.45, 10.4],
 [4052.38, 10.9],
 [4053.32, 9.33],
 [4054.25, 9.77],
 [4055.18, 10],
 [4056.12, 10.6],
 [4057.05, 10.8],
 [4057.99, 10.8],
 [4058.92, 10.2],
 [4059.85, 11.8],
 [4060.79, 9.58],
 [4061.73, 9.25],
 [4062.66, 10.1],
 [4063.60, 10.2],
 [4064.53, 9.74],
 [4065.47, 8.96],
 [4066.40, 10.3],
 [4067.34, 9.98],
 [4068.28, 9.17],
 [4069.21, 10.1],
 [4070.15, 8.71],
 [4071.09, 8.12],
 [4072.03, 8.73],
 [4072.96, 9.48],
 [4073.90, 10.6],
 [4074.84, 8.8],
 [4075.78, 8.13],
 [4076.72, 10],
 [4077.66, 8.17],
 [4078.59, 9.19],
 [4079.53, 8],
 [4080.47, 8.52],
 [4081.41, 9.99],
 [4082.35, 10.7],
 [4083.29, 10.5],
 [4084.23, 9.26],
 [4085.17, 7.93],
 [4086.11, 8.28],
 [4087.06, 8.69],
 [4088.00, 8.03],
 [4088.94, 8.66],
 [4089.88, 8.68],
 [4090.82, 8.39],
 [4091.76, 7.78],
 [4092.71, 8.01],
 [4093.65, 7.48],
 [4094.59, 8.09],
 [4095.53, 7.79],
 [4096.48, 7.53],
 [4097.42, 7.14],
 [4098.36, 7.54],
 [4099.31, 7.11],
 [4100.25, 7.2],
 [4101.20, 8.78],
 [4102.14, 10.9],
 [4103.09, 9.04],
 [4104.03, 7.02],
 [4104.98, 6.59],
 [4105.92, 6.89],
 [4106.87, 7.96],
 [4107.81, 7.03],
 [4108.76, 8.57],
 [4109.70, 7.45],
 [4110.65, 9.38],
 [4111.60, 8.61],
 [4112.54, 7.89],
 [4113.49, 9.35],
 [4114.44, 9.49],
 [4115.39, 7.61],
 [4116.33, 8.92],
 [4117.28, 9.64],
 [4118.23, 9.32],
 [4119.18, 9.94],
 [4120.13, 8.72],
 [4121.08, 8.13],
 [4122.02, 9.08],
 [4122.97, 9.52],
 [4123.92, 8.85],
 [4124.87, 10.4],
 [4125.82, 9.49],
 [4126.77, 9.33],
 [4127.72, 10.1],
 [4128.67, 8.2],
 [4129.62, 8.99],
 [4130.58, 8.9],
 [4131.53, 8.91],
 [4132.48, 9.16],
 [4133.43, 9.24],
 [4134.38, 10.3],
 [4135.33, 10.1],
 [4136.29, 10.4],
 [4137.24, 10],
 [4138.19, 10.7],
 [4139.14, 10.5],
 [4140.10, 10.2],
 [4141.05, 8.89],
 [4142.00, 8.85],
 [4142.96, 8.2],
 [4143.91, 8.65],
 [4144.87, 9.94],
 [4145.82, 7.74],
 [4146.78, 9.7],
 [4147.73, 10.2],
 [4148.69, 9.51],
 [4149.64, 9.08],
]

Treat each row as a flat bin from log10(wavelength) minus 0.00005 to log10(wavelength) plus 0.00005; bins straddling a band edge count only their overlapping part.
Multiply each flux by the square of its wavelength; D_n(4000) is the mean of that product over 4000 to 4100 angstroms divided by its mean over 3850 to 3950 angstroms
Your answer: 1.3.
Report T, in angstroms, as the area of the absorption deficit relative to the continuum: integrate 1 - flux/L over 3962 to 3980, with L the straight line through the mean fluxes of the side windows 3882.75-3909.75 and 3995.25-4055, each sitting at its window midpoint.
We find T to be 4.6 angstroms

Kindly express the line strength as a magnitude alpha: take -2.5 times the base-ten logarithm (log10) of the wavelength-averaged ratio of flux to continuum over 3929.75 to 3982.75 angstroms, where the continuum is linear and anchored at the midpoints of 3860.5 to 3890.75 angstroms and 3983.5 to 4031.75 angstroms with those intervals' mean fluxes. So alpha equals 0.20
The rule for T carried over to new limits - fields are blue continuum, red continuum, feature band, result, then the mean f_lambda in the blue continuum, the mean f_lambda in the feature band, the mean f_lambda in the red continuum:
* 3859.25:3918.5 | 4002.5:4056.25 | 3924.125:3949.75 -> 2.8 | 8.12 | 7.75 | 9.79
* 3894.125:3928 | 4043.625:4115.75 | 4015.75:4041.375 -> -2.0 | 8.38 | 9.51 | 9.02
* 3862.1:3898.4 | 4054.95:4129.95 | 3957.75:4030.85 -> -1.8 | 7.9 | 8.66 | 8.92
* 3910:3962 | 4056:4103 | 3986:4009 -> -2.5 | 8.18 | 9.47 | 9.04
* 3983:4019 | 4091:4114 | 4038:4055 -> -2.3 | 9.58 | 10.1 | 7.97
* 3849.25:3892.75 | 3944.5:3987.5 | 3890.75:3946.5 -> 0.4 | 8.08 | 7.9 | 7.84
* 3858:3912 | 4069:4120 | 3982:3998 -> -1.8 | 8.03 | 9.21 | 8.54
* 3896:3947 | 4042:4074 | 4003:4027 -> -0.9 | 8.08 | 9.72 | 9.96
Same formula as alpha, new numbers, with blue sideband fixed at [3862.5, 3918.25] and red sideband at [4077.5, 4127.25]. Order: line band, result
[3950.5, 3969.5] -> 0.10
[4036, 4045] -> -0.20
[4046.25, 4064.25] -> -0.20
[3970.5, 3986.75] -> 0.08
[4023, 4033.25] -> -0.07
